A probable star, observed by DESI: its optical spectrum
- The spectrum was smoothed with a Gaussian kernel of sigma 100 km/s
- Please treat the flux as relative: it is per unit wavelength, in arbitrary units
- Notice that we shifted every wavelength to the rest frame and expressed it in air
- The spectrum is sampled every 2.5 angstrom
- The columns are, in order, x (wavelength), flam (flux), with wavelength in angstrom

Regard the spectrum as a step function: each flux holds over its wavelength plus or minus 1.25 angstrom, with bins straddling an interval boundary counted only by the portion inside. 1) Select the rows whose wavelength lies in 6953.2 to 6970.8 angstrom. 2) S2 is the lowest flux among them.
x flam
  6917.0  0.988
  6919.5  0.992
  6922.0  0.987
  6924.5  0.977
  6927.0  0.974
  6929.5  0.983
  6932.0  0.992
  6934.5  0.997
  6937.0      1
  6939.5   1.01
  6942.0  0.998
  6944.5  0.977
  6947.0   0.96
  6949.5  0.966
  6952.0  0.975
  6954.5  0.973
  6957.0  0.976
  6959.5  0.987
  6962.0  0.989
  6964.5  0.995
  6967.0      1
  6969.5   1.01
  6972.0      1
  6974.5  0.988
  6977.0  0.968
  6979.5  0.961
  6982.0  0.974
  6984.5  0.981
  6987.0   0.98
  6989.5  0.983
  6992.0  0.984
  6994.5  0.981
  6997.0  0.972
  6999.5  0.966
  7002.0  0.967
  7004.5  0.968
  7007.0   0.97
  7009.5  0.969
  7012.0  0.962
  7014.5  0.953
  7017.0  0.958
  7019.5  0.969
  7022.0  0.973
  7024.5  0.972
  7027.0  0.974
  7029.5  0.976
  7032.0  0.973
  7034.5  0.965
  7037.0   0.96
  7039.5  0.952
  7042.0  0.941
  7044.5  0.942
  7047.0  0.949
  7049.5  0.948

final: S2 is 0.973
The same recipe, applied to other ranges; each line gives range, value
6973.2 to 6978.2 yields 0.968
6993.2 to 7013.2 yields 0.962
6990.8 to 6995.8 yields 0.981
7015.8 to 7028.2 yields 0.958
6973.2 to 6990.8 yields 0.961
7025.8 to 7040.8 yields 0.952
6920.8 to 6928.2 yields 0.974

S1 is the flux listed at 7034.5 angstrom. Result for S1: 0.965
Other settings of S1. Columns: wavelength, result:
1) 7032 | 0.973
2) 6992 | 0.984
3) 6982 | 0.974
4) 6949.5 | 0.966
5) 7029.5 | 0.976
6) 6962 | 0.989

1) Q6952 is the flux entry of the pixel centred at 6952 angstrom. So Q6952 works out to 0.975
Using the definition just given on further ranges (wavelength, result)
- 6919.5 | 0.992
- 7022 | 0.973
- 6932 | 0.992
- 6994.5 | 0.981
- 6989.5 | 0.983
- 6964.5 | 0.995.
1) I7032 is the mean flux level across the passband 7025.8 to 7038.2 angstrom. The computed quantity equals 0.97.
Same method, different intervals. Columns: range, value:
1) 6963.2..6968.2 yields 0.997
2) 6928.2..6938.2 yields 0.993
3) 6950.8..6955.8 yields 0.974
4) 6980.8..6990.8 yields 0.98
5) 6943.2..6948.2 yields 0.969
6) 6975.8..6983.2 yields 0.968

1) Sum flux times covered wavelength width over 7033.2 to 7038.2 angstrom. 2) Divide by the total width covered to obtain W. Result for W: 0.963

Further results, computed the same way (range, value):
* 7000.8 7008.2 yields 0.968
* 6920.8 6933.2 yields 0.983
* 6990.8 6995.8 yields 0.982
